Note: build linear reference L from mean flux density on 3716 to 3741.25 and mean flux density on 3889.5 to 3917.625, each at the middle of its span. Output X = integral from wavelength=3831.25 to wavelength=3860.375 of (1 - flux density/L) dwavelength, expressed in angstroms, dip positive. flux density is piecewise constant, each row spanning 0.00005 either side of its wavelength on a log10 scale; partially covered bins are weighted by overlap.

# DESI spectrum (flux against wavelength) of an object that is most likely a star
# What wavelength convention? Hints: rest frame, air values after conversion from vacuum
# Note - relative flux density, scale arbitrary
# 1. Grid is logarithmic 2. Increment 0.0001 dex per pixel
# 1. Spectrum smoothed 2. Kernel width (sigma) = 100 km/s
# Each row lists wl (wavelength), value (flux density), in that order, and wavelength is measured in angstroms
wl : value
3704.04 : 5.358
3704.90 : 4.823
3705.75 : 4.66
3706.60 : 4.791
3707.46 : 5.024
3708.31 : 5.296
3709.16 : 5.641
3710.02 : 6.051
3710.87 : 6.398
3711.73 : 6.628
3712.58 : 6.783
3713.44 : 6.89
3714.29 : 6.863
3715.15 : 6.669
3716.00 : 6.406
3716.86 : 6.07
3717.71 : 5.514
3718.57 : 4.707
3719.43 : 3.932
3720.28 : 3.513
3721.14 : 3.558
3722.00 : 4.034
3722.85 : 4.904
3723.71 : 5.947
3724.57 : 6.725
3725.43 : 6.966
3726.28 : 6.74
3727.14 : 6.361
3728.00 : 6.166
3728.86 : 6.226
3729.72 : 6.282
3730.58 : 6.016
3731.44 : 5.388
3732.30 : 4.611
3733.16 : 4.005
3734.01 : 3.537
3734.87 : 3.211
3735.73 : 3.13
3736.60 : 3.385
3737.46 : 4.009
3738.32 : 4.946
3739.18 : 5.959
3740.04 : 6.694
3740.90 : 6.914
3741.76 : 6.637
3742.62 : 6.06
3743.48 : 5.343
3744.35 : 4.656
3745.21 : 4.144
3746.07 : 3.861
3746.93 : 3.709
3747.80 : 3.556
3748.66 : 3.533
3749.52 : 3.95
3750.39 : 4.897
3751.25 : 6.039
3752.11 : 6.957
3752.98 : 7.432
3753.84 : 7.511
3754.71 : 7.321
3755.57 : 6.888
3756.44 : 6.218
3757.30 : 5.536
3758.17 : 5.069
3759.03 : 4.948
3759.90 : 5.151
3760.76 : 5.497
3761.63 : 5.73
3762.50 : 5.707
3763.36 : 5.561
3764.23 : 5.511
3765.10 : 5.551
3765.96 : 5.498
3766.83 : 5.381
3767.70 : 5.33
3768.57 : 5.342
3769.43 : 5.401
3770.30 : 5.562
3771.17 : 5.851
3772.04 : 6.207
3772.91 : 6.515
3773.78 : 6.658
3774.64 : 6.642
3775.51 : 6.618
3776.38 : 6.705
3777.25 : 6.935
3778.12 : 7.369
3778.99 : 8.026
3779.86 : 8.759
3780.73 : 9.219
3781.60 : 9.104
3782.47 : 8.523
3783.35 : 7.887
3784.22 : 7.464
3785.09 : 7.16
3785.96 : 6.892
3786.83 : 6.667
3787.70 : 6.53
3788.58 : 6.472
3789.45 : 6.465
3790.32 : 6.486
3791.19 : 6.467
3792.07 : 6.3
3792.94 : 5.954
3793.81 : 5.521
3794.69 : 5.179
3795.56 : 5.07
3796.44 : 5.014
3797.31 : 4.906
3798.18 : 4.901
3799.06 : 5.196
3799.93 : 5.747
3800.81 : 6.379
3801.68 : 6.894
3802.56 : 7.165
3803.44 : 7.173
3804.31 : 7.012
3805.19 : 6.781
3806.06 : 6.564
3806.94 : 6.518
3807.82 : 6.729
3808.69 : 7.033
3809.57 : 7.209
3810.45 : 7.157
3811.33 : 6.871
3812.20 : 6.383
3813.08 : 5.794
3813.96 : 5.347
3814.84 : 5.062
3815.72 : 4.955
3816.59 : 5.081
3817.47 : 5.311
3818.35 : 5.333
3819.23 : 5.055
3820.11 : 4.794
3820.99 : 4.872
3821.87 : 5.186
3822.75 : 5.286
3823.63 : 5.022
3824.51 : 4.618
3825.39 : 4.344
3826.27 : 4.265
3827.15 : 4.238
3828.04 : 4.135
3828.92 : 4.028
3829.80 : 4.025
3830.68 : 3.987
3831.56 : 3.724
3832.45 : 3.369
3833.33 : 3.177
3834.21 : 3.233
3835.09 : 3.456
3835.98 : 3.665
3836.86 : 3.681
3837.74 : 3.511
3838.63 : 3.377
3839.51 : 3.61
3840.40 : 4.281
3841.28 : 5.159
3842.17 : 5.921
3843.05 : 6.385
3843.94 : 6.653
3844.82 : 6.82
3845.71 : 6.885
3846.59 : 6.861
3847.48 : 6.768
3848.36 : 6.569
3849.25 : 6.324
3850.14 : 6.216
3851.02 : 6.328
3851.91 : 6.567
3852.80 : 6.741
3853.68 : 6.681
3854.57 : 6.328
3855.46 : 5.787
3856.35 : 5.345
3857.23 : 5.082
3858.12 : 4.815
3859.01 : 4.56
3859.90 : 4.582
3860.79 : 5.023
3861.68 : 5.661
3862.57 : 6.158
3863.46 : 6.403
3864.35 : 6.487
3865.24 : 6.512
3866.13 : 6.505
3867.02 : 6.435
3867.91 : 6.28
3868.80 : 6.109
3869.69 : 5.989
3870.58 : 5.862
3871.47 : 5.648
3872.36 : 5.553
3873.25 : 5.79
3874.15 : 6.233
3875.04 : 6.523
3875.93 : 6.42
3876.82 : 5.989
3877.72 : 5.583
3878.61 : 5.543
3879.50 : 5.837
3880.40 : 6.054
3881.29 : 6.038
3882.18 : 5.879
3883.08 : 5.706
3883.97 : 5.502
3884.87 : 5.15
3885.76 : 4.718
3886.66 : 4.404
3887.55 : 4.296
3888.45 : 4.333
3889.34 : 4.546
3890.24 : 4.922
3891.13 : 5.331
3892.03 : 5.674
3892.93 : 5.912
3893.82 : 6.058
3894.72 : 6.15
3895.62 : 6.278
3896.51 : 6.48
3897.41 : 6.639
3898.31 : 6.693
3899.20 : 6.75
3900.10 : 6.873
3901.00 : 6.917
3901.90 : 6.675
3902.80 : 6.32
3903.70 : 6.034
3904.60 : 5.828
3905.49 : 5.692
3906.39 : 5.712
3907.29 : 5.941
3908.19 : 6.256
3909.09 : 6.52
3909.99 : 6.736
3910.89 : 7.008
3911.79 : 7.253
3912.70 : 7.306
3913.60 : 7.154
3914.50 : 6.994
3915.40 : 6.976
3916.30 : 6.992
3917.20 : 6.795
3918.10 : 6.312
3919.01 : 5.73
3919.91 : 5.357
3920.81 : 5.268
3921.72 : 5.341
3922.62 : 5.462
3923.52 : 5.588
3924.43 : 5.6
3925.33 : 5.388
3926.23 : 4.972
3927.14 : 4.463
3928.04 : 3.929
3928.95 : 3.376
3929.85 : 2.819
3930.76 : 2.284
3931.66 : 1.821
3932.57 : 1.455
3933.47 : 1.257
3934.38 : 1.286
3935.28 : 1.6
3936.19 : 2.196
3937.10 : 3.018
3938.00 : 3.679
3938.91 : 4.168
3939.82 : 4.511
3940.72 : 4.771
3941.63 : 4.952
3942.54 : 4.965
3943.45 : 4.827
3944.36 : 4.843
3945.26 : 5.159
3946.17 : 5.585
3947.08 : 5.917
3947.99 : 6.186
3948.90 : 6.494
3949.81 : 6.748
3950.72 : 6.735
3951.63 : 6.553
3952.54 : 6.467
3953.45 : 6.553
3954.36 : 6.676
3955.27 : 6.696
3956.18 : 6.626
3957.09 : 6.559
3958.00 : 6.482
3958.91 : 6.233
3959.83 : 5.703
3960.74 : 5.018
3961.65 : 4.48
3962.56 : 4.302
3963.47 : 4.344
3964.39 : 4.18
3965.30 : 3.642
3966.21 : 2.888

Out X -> 3.7 angstroms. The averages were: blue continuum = 5.17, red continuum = 6.4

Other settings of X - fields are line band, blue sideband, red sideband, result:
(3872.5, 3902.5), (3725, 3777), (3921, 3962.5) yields -4.9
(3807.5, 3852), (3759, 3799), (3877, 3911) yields 6.9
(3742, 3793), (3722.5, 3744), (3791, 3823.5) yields -4.5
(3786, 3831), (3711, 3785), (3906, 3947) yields -1.5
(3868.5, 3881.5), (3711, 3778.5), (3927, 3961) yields -2.4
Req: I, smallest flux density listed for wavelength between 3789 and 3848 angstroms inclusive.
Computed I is 3.177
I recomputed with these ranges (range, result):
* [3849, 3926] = 4.296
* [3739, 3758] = 3.533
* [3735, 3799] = 3.13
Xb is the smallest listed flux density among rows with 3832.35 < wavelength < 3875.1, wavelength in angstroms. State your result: 3.177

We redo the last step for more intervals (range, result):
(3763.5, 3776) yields 5.33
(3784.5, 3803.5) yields 4.901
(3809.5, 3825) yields 4.618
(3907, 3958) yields 1.257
